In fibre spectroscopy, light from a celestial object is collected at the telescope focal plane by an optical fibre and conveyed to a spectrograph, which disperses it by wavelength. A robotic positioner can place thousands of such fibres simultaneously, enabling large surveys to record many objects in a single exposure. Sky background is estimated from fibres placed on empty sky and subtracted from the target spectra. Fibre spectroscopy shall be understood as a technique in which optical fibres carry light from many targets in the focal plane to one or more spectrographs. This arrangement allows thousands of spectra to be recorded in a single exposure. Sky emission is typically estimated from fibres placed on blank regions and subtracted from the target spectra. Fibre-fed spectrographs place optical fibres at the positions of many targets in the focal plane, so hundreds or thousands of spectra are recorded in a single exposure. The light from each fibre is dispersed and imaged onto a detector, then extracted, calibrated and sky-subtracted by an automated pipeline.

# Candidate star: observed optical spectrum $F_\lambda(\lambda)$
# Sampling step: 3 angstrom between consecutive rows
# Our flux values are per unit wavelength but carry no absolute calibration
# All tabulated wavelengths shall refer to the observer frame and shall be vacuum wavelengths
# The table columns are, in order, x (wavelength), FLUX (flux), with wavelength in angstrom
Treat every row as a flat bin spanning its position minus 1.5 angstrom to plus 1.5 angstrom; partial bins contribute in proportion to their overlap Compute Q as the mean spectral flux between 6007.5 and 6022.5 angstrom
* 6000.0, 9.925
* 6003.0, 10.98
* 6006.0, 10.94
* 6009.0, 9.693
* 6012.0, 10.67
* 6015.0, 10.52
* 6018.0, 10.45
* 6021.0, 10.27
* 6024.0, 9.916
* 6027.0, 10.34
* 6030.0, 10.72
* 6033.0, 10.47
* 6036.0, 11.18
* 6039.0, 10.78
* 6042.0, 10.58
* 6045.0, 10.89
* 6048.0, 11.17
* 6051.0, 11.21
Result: 10.3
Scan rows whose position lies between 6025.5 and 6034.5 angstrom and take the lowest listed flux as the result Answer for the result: 10.34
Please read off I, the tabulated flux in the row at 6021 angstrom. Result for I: 10.27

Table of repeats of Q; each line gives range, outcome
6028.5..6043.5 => 10.7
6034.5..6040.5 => 11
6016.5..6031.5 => 10.3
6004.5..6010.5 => 10.3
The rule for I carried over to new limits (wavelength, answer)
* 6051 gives 11.21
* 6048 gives 11.17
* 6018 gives 10.45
